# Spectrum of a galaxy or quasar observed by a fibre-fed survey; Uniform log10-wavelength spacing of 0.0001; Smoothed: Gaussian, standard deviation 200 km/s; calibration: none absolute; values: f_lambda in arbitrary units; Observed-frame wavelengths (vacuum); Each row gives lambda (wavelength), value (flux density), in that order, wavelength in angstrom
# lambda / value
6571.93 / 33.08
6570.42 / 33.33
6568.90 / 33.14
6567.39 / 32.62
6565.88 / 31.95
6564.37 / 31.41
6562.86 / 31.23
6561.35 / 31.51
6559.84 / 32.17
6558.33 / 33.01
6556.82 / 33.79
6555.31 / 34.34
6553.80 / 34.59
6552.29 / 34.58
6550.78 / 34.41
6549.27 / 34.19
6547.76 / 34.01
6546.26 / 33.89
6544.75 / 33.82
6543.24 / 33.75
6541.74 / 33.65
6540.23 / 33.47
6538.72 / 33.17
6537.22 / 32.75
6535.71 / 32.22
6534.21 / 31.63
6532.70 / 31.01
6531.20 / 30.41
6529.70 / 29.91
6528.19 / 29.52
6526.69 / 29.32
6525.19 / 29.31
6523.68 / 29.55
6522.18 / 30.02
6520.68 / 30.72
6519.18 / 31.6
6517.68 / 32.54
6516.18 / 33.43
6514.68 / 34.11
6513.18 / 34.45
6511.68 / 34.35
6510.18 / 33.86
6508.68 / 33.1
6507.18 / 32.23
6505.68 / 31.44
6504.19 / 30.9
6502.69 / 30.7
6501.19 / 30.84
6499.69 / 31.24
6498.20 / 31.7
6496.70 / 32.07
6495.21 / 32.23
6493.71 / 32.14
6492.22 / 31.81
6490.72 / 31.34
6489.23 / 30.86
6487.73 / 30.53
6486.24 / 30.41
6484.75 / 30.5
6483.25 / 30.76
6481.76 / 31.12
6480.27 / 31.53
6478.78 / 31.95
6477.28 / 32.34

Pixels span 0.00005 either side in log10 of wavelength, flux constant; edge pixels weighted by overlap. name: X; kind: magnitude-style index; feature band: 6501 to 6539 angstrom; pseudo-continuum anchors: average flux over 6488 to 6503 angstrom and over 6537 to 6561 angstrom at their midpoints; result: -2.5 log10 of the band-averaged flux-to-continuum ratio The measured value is 0.03 mag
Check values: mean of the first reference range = 31.5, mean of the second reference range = 33.7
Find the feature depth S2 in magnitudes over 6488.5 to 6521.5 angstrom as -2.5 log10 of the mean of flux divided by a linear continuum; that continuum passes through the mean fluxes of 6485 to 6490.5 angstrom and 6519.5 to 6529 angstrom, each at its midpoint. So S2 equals -0.07 mag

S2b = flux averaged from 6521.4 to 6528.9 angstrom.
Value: 29.6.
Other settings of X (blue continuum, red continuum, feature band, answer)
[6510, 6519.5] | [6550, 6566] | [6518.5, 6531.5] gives 0.12 mag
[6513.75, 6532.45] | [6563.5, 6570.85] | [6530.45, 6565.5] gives -0.04 mag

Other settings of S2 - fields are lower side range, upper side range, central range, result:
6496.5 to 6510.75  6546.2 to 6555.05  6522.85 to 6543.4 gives 0.07 mag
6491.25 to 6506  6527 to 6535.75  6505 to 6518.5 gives -0.07 mag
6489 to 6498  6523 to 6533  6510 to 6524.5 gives -0.07 mag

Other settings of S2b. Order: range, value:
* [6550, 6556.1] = 34.4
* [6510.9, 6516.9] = 34.1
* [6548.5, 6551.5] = 34.3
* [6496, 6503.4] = 31.3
